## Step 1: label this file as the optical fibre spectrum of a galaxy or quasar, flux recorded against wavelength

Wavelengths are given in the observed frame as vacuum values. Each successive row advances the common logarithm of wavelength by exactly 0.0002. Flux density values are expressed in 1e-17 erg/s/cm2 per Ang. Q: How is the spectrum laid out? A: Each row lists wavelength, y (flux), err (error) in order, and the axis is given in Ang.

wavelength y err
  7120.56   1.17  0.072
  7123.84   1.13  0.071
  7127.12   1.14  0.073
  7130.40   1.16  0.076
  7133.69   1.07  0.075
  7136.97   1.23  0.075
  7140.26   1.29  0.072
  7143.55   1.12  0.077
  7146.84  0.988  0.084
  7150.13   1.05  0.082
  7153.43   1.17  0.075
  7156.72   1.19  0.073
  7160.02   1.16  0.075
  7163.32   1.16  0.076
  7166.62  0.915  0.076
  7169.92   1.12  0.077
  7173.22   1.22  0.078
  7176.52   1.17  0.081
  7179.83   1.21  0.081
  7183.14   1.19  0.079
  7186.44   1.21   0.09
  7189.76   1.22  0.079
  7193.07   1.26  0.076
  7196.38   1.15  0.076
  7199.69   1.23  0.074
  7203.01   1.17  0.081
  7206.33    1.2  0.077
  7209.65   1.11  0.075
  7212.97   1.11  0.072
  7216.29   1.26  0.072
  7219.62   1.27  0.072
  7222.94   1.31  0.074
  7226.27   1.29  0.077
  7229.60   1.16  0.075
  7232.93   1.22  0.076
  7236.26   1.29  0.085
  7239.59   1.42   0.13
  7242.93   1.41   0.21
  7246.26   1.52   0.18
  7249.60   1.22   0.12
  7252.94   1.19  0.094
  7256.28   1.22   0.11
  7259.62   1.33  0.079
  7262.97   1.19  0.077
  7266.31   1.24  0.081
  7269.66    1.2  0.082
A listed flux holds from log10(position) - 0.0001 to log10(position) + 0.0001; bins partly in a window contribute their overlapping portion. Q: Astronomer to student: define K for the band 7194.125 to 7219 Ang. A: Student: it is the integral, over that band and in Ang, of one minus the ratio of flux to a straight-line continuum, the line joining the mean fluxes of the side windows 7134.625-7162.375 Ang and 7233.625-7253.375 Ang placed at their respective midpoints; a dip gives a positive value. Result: 1.7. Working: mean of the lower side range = 1.15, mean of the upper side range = 1.35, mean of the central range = 1.18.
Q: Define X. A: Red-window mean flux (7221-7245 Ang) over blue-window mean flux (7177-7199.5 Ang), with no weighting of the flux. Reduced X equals 1.08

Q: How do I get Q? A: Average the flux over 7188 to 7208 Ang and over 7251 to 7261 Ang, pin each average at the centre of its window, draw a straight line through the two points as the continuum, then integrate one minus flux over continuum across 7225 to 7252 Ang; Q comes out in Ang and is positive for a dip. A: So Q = -1.8 Ang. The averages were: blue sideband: 1.2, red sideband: 1.24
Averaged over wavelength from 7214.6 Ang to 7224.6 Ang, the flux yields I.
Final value 1.28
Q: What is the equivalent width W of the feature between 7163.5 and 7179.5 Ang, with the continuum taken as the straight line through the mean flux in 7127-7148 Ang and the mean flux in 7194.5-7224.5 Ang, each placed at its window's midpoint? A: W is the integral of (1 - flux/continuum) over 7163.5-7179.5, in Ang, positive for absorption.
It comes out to 0.7 Ang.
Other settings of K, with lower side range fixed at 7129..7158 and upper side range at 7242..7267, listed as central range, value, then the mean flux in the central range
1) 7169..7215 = 0.7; 1.19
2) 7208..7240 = 0.3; 1.24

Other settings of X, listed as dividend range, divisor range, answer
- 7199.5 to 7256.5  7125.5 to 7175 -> 1.11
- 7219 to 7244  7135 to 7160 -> 1.13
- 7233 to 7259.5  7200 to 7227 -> 1.09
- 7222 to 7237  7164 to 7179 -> 1.12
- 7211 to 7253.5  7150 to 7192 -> 1.11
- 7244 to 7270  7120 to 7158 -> 1.11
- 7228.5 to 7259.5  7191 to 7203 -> 1.08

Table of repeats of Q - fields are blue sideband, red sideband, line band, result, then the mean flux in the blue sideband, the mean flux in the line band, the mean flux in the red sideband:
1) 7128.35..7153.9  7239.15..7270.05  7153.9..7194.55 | 0.4 Ang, 1.13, 1.17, 1.29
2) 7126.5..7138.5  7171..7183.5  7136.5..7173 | 1.4 Ang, 1.15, 1.13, 1.19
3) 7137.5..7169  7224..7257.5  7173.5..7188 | -0.3 Ang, 1.12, 1.2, 1.3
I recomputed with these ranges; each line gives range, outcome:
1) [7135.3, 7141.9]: 1.26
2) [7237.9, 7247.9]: 1.45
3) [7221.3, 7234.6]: 1.24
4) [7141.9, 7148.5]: 1.05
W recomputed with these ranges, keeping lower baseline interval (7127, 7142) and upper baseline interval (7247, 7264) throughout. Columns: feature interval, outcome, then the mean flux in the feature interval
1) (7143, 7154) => 1.1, 1.07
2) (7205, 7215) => 0.7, 1.14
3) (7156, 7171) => 1.2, 1.1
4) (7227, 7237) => 0.1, 1.22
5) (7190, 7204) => 0.1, 1.21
